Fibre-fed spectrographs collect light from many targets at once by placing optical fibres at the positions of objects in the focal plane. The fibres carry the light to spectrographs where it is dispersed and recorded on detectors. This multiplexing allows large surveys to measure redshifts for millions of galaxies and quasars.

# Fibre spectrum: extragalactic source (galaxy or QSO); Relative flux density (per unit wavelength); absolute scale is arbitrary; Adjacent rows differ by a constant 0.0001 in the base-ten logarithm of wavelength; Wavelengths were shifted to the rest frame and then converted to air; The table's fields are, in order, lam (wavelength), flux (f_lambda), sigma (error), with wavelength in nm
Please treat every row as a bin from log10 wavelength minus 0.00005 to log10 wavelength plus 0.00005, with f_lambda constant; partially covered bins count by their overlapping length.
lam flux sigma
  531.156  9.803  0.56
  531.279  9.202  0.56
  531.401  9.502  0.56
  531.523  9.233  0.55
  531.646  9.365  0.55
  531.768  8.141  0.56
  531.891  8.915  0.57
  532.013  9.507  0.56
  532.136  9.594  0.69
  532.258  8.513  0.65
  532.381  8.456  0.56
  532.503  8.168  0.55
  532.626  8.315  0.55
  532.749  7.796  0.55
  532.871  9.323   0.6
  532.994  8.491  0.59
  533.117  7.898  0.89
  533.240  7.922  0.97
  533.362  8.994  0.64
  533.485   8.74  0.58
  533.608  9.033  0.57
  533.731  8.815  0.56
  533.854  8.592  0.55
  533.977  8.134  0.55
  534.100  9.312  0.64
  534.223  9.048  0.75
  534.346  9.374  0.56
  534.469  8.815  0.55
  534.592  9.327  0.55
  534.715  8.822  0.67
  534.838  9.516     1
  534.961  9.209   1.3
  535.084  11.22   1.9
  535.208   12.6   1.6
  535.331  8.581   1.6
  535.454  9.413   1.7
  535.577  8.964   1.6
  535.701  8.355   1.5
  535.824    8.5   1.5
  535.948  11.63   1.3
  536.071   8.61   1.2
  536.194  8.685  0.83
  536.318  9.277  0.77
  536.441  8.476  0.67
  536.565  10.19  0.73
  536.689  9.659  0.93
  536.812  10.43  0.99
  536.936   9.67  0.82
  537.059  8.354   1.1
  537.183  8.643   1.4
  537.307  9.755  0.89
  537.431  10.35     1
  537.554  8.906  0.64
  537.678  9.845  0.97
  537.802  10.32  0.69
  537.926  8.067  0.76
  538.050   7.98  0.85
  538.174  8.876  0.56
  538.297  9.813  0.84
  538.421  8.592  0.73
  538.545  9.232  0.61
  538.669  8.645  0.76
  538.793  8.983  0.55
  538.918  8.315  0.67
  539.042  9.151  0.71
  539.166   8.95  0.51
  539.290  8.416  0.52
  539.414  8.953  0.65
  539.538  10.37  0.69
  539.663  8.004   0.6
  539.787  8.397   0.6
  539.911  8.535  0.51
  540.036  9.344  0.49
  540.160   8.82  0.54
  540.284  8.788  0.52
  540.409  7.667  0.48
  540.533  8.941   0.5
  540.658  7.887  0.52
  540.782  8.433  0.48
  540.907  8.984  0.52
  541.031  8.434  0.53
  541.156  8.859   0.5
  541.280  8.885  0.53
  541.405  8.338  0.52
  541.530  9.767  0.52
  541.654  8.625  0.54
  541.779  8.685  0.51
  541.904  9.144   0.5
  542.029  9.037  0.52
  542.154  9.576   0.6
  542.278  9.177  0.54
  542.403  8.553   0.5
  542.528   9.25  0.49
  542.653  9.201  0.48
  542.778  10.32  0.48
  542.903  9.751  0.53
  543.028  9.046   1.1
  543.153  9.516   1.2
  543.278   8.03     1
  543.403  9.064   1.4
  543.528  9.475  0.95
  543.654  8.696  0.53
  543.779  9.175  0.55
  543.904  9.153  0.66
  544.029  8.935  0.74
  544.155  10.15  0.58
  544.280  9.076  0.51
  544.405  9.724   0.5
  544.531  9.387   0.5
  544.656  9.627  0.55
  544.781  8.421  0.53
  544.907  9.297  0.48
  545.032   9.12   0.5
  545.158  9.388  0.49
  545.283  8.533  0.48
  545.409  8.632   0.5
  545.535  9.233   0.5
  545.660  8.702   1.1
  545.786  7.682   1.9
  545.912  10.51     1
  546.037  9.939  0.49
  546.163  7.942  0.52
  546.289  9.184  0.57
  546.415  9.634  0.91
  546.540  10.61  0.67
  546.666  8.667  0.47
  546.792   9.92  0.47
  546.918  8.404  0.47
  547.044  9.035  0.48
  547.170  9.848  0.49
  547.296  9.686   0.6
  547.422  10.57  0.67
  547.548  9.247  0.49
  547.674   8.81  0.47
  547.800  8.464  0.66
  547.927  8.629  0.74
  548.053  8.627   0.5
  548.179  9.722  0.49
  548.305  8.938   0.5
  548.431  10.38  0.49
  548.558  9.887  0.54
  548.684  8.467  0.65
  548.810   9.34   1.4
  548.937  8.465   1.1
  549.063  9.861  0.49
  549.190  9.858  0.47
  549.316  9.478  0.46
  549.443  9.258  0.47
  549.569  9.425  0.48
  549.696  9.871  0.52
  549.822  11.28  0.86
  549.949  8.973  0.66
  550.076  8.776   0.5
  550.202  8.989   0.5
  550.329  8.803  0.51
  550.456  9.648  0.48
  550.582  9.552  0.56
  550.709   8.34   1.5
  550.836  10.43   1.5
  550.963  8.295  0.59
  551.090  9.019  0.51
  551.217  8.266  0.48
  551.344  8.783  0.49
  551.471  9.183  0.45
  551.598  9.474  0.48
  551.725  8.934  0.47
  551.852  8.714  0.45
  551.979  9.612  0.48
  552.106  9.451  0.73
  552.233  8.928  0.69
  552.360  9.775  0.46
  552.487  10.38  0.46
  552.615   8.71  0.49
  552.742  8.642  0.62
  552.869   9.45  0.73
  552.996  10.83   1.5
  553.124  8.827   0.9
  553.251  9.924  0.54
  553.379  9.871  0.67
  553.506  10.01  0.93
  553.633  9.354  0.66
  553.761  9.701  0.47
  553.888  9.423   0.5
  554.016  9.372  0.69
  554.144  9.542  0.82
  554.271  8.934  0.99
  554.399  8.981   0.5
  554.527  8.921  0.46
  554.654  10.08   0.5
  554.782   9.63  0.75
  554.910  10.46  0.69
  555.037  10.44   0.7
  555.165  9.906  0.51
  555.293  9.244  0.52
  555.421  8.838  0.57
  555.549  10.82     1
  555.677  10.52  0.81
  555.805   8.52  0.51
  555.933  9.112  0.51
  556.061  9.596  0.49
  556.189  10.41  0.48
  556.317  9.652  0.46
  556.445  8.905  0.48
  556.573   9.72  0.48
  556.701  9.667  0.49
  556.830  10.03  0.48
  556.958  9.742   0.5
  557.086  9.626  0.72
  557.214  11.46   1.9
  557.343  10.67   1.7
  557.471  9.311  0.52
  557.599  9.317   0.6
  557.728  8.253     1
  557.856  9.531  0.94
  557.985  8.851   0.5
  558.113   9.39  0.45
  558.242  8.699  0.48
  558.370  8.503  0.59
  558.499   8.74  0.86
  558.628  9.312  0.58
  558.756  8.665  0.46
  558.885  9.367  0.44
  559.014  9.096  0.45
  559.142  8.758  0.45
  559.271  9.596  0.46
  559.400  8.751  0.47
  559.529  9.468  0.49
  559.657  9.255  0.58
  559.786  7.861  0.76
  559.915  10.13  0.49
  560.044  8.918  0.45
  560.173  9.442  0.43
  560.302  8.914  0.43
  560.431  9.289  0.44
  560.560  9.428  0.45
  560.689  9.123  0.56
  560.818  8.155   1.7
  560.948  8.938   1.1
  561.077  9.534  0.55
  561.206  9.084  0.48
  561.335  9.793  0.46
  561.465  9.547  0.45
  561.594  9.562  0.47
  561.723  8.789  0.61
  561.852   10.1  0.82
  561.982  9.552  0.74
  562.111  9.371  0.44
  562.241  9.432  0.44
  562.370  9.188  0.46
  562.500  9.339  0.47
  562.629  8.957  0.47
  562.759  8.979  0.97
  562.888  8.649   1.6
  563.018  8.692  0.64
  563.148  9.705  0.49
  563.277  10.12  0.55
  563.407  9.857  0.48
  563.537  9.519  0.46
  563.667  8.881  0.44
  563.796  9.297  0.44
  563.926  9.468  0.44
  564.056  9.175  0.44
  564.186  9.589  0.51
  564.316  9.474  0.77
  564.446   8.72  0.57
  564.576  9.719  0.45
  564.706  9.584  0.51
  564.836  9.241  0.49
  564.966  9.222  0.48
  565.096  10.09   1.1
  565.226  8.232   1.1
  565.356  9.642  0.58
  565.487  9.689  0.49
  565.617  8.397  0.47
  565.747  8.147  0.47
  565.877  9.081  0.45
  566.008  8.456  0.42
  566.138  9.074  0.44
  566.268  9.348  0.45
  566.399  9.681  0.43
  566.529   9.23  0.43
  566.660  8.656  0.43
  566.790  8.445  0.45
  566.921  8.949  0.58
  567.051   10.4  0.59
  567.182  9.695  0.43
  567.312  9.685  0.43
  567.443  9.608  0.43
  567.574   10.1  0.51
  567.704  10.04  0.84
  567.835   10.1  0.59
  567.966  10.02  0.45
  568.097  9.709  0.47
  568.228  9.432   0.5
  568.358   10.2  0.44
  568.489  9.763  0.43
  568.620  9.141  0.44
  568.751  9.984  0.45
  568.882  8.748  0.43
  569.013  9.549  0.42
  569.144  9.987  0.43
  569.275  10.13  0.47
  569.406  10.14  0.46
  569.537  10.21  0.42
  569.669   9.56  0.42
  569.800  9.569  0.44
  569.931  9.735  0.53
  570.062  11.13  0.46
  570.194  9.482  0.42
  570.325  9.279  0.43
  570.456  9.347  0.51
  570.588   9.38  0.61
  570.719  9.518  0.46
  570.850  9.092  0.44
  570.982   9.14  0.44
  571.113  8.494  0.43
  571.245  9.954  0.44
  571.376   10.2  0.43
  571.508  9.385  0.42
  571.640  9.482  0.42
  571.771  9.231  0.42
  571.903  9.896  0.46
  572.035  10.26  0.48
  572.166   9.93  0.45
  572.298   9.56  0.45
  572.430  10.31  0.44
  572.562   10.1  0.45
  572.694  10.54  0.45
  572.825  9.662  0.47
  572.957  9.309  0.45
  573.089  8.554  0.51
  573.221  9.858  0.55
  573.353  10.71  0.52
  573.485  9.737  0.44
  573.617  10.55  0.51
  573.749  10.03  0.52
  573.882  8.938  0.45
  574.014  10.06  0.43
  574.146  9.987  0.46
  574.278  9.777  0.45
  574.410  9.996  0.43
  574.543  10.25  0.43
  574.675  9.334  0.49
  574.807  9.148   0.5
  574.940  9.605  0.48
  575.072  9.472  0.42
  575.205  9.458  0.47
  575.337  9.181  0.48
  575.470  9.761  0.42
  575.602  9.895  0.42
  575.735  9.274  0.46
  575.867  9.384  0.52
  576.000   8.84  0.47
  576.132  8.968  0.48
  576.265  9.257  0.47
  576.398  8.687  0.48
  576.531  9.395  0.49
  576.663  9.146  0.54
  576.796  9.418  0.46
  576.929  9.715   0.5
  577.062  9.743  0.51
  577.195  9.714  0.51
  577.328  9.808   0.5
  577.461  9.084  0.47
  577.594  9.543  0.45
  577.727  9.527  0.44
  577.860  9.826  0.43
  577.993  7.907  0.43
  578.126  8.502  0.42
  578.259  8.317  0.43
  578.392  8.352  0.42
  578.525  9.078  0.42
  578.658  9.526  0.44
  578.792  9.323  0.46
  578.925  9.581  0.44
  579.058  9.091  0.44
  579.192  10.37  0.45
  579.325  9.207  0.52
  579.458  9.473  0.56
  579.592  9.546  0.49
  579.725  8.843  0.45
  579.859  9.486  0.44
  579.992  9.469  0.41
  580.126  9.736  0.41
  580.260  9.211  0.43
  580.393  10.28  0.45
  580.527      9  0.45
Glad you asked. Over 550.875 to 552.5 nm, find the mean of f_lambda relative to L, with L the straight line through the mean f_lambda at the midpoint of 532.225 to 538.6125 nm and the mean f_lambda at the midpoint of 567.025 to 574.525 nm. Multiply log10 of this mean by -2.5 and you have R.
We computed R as 0.03 mag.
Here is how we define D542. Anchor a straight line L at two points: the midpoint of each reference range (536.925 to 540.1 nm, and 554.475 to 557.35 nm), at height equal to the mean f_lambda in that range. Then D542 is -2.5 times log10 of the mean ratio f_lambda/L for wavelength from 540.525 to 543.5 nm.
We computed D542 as 0.02 mag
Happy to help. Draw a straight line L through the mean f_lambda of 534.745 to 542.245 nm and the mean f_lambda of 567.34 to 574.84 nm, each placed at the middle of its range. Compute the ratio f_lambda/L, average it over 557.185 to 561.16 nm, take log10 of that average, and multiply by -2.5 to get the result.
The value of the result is 0.04 mag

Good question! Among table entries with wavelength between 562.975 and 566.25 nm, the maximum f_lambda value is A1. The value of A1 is 10.12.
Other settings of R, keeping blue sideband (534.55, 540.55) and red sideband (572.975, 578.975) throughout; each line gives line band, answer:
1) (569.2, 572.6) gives -0.04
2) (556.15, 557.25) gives -0.06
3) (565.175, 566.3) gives 0.06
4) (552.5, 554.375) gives -0.02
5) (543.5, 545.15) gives 0.00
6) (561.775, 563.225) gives 0.01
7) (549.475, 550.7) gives -0.02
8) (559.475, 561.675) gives 0.02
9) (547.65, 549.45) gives 0.00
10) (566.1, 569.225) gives -0.02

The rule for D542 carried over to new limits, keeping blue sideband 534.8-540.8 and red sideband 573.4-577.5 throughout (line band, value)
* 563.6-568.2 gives 0.01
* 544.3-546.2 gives 0.02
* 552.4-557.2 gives -0.04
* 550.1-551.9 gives 0.03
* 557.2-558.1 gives -0.02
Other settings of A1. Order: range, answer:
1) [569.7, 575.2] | 11.13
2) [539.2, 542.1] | 10.37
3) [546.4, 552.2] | 11.28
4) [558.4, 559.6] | 9.596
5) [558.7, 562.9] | 10.13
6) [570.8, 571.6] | 10.2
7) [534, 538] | 12.6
